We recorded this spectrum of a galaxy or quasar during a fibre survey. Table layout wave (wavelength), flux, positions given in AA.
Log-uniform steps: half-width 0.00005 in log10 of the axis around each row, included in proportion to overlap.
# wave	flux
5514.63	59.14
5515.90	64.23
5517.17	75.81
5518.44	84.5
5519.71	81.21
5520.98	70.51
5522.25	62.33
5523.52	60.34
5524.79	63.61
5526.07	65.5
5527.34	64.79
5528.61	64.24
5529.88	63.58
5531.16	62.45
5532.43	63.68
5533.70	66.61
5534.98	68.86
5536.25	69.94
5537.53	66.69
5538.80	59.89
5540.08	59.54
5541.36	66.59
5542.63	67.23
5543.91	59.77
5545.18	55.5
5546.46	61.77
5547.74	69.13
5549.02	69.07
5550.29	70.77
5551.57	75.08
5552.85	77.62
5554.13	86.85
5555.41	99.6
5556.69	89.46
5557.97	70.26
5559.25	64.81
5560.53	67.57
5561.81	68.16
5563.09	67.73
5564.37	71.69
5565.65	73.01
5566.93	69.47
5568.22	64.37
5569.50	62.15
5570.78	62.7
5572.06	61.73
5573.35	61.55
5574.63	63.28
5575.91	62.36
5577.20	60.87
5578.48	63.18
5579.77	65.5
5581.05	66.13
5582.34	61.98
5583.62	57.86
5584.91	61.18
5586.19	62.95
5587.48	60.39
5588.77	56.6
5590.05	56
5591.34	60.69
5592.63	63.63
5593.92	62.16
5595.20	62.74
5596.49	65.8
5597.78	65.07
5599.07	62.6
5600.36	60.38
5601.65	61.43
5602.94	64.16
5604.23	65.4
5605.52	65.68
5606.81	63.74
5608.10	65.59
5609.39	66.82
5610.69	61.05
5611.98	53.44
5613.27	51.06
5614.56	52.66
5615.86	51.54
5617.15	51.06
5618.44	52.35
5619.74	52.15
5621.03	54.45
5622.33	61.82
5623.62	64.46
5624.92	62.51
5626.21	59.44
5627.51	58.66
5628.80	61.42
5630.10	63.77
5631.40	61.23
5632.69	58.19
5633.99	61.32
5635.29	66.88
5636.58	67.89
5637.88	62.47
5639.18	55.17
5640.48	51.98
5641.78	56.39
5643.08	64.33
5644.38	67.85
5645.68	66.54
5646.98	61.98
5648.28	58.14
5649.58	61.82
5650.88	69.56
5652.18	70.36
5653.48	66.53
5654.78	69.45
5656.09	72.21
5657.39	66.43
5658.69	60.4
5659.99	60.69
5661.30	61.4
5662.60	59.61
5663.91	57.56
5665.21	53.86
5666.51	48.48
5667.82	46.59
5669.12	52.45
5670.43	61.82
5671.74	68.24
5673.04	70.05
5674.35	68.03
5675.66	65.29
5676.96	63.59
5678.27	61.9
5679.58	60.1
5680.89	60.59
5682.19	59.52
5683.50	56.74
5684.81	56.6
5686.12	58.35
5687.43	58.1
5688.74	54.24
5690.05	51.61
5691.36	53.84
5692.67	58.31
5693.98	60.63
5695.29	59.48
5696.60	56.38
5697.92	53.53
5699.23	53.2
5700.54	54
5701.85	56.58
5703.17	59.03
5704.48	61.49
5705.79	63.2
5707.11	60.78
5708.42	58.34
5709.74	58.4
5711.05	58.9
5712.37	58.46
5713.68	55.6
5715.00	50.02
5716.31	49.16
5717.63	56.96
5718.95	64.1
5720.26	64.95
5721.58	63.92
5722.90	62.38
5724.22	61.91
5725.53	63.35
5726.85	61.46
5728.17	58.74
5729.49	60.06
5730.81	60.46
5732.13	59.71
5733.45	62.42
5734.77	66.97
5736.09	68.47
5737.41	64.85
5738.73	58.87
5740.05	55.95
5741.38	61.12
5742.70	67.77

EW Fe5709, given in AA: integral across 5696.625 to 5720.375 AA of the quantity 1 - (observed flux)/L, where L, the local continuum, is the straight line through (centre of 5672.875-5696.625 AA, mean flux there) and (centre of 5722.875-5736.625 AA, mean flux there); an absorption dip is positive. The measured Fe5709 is 1.4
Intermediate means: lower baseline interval 59.5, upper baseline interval 62.3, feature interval 57.4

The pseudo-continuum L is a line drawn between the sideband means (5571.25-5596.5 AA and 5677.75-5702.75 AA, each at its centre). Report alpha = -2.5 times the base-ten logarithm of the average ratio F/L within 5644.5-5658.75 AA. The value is -0.13 mag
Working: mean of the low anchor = 61.7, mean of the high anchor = 57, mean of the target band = 66.1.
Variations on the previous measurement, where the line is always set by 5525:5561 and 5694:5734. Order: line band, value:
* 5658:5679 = 0.027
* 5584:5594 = 0.101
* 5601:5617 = 0.088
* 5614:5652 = 0.061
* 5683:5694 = 0.077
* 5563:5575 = 0.025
